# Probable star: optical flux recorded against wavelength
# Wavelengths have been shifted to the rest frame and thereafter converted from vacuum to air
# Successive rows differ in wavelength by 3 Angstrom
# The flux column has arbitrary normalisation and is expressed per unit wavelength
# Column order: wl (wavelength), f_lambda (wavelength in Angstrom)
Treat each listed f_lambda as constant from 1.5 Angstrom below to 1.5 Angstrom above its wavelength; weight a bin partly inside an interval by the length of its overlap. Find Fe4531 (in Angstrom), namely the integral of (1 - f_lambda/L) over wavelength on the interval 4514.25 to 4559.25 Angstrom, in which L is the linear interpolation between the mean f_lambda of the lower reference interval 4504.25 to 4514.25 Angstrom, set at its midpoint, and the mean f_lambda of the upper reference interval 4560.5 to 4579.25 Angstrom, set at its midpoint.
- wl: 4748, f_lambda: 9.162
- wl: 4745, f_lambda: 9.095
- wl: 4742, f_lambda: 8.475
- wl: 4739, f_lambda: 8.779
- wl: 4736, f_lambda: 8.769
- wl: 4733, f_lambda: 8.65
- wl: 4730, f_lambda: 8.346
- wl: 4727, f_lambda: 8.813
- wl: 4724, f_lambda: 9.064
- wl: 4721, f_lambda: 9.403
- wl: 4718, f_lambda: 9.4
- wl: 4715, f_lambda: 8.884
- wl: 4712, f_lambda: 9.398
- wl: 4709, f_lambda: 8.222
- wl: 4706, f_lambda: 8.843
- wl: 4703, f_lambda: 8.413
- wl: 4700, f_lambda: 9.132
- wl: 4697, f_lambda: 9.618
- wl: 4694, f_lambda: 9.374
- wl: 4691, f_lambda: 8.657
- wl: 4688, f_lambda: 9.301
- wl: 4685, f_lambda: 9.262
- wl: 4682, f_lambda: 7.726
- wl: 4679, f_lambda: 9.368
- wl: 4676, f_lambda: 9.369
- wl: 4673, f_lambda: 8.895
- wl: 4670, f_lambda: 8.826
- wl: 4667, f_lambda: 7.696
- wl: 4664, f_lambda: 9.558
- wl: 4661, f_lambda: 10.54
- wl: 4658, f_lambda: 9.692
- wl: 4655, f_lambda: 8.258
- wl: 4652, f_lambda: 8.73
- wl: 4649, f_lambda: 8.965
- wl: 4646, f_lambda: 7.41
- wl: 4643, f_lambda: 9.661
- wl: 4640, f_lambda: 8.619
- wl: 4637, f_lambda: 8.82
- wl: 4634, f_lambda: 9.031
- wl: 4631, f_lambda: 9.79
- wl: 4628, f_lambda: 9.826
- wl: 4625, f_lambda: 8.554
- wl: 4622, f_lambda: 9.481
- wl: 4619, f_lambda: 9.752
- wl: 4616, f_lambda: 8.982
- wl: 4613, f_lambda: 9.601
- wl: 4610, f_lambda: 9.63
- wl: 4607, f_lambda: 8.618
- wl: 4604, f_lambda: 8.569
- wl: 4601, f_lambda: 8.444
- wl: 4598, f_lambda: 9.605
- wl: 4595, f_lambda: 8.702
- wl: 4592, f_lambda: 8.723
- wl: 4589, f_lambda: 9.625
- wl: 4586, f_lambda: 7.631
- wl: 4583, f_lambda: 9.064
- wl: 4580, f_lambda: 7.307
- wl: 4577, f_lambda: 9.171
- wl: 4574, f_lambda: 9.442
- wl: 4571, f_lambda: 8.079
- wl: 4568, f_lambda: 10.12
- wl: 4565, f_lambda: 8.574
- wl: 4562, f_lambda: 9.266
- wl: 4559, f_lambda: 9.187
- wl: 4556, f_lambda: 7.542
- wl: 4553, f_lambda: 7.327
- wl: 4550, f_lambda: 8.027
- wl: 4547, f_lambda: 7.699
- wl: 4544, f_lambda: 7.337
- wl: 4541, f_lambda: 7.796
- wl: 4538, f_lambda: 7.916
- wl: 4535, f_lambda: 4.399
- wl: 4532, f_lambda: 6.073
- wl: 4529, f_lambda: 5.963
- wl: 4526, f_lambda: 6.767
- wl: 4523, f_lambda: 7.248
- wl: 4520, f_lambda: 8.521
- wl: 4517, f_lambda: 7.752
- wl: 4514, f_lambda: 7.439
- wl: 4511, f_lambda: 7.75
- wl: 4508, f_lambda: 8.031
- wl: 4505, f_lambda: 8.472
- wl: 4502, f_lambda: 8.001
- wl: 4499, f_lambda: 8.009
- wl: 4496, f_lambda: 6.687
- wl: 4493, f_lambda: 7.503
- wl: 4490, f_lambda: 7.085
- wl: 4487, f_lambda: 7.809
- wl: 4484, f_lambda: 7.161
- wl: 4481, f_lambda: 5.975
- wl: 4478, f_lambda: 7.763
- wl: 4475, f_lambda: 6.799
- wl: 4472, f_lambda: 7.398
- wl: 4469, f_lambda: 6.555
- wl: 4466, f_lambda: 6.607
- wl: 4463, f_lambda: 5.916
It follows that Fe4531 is 6.3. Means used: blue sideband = 7.94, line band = 7.26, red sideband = 9.04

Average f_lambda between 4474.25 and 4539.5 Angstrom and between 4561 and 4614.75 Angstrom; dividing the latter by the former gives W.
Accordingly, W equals 1.2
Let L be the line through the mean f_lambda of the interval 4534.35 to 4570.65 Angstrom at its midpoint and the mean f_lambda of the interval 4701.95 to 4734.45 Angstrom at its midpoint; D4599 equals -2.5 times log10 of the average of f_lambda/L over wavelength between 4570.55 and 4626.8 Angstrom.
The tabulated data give -0.083 mag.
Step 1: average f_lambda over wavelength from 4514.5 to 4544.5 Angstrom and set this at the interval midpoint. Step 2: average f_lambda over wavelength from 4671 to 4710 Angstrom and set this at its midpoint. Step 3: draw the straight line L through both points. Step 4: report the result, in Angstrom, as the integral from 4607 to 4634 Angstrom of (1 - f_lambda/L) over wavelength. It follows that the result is -4.3 Angstrom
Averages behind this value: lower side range 6.98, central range 9.38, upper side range 8.94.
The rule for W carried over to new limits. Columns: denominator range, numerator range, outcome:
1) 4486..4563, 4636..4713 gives 1.19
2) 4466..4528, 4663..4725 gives 1.21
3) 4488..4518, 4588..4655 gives 1.18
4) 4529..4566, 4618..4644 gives 1.23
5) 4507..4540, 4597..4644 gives 1.30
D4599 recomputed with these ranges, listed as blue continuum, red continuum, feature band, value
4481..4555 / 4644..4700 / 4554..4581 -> -0.12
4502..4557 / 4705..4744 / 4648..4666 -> -0.11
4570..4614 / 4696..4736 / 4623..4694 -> -0.01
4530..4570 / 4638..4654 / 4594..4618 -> -0.09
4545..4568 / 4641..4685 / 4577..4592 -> 0.00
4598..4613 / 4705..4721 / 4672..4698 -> -0.01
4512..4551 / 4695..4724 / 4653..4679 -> -0.07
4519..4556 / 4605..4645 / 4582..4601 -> -0.06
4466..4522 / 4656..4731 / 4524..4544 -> 0.18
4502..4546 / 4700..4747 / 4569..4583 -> -0.12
